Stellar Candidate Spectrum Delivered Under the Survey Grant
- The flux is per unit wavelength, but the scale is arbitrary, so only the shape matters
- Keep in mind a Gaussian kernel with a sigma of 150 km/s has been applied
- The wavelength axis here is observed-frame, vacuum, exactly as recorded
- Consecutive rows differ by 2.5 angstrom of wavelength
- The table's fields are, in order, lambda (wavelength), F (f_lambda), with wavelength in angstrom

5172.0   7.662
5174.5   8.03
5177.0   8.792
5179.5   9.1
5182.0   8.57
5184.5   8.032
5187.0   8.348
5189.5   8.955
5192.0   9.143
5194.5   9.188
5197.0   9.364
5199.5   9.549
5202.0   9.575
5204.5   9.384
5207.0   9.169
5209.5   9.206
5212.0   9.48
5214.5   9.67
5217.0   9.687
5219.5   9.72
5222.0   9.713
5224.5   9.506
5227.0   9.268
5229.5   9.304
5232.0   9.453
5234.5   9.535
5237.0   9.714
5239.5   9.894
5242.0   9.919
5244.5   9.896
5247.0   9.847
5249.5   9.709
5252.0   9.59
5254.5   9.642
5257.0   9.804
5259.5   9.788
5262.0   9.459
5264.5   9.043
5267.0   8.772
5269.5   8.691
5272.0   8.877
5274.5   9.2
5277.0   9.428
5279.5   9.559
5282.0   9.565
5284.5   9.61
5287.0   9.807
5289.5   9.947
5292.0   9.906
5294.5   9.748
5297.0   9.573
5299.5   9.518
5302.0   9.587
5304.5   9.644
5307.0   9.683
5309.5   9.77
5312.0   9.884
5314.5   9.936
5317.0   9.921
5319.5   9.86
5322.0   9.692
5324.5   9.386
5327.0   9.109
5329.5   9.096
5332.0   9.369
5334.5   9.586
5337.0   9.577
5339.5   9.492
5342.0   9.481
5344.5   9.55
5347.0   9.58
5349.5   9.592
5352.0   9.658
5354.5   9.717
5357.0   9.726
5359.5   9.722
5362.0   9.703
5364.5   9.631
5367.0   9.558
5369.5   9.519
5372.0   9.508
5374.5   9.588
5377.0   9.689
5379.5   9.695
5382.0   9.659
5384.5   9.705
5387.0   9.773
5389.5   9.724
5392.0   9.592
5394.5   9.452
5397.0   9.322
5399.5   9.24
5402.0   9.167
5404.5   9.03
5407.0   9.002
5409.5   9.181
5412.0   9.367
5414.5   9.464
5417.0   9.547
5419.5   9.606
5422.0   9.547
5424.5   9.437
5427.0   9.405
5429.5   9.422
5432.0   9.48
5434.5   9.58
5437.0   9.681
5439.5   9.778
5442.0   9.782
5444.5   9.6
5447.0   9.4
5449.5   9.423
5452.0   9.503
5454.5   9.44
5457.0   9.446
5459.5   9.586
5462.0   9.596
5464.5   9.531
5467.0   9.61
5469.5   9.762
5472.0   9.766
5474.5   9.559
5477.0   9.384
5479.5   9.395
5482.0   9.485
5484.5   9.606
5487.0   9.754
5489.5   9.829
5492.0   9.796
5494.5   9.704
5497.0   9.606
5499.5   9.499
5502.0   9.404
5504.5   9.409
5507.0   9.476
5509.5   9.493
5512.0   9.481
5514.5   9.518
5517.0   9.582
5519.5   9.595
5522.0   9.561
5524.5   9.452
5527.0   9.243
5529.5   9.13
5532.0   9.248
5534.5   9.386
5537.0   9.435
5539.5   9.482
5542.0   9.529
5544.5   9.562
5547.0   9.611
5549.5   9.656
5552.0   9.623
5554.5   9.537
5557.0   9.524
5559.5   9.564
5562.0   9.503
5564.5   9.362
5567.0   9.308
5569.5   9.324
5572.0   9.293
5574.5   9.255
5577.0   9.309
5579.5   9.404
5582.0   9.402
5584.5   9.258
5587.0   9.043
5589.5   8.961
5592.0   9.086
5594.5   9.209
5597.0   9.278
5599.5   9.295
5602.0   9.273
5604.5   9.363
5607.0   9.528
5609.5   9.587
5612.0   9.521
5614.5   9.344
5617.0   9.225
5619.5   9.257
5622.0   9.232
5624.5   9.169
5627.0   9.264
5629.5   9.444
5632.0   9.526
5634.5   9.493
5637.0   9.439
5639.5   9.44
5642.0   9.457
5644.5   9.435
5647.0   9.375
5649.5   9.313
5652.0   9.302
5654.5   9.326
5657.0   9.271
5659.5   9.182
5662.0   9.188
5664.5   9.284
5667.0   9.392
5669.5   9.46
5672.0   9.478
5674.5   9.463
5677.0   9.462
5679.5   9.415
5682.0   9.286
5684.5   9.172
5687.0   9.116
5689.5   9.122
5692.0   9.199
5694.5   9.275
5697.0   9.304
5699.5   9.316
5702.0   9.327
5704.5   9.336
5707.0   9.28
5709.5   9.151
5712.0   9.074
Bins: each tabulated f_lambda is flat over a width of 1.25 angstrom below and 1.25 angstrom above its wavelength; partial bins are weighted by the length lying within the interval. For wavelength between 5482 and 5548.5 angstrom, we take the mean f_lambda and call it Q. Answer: 9.52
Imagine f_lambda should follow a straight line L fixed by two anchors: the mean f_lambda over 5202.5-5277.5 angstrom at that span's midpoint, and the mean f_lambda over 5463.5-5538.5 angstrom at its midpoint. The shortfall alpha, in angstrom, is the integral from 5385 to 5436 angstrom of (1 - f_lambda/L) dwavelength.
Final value 0.5 angstrom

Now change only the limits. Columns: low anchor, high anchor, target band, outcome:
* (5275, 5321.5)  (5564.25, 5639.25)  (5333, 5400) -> 0.2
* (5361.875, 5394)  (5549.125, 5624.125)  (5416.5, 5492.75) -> -0.3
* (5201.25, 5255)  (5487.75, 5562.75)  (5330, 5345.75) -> 0.1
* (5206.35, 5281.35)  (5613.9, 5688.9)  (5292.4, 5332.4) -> -0.7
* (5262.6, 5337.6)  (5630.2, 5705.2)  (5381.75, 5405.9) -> 0.0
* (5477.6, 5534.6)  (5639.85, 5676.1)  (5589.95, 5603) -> 0.3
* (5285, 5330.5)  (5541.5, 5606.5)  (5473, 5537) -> -0.4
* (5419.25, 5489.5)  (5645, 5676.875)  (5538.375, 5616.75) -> 0.4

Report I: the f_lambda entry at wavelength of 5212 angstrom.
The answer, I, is 9.48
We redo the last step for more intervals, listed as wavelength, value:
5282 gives 9.565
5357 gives 9.726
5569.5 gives 9.324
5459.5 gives 9.586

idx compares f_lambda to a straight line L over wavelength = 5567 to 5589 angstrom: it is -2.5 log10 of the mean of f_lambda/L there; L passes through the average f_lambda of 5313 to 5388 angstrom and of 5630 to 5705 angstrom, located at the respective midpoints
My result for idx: 0.02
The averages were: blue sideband 9.6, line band 9.28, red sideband 9.34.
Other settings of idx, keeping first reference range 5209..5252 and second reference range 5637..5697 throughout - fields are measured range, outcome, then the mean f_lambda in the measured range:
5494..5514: -0.01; 9.5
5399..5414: 0.04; 9.18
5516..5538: 0.00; 9.4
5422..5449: -0.01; 9.55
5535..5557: -0.02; 9.55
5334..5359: -0.01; 9.6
